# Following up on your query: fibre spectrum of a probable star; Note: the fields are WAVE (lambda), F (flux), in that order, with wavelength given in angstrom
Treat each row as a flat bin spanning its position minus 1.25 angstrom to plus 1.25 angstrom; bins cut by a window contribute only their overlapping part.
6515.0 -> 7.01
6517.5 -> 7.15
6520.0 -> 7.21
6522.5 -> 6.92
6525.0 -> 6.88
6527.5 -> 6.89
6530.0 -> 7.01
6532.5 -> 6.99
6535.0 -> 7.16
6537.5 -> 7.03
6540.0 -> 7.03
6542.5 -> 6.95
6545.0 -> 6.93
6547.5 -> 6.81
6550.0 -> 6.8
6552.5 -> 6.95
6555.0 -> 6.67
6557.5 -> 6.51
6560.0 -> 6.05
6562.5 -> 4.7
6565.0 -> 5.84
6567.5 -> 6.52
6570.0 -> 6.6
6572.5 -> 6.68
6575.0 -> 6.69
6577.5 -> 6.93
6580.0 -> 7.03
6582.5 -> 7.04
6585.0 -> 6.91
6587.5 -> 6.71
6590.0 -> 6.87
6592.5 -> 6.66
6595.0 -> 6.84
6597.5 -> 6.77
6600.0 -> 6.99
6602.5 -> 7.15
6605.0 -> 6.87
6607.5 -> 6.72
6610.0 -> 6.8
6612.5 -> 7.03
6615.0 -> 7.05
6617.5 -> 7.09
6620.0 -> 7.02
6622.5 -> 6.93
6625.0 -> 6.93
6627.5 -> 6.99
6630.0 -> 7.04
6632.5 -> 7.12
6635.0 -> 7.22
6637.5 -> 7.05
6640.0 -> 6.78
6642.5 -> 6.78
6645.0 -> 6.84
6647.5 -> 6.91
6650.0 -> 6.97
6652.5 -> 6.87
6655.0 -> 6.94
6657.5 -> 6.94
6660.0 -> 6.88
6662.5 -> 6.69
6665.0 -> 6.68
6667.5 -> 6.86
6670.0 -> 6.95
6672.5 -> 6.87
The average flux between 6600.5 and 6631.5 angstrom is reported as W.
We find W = 6.97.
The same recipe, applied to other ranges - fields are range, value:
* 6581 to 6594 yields 6.84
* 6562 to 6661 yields 6.83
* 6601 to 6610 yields 6.9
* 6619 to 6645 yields 6.98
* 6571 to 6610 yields 6.85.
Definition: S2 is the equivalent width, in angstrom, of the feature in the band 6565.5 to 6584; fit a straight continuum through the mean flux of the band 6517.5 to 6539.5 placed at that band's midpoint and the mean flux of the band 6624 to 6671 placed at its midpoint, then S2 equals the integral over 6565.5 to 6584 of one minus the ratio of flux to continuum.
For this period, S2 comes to 0.6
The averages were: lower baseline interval 7.02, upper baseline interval 6.92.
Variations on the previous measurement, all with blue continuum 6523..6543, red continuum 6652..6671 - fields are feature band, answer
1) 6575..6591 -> 0.1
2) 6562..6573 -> 1.3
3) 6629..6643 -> -0.3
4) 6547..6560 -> 0.5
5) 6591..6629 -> -0.1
